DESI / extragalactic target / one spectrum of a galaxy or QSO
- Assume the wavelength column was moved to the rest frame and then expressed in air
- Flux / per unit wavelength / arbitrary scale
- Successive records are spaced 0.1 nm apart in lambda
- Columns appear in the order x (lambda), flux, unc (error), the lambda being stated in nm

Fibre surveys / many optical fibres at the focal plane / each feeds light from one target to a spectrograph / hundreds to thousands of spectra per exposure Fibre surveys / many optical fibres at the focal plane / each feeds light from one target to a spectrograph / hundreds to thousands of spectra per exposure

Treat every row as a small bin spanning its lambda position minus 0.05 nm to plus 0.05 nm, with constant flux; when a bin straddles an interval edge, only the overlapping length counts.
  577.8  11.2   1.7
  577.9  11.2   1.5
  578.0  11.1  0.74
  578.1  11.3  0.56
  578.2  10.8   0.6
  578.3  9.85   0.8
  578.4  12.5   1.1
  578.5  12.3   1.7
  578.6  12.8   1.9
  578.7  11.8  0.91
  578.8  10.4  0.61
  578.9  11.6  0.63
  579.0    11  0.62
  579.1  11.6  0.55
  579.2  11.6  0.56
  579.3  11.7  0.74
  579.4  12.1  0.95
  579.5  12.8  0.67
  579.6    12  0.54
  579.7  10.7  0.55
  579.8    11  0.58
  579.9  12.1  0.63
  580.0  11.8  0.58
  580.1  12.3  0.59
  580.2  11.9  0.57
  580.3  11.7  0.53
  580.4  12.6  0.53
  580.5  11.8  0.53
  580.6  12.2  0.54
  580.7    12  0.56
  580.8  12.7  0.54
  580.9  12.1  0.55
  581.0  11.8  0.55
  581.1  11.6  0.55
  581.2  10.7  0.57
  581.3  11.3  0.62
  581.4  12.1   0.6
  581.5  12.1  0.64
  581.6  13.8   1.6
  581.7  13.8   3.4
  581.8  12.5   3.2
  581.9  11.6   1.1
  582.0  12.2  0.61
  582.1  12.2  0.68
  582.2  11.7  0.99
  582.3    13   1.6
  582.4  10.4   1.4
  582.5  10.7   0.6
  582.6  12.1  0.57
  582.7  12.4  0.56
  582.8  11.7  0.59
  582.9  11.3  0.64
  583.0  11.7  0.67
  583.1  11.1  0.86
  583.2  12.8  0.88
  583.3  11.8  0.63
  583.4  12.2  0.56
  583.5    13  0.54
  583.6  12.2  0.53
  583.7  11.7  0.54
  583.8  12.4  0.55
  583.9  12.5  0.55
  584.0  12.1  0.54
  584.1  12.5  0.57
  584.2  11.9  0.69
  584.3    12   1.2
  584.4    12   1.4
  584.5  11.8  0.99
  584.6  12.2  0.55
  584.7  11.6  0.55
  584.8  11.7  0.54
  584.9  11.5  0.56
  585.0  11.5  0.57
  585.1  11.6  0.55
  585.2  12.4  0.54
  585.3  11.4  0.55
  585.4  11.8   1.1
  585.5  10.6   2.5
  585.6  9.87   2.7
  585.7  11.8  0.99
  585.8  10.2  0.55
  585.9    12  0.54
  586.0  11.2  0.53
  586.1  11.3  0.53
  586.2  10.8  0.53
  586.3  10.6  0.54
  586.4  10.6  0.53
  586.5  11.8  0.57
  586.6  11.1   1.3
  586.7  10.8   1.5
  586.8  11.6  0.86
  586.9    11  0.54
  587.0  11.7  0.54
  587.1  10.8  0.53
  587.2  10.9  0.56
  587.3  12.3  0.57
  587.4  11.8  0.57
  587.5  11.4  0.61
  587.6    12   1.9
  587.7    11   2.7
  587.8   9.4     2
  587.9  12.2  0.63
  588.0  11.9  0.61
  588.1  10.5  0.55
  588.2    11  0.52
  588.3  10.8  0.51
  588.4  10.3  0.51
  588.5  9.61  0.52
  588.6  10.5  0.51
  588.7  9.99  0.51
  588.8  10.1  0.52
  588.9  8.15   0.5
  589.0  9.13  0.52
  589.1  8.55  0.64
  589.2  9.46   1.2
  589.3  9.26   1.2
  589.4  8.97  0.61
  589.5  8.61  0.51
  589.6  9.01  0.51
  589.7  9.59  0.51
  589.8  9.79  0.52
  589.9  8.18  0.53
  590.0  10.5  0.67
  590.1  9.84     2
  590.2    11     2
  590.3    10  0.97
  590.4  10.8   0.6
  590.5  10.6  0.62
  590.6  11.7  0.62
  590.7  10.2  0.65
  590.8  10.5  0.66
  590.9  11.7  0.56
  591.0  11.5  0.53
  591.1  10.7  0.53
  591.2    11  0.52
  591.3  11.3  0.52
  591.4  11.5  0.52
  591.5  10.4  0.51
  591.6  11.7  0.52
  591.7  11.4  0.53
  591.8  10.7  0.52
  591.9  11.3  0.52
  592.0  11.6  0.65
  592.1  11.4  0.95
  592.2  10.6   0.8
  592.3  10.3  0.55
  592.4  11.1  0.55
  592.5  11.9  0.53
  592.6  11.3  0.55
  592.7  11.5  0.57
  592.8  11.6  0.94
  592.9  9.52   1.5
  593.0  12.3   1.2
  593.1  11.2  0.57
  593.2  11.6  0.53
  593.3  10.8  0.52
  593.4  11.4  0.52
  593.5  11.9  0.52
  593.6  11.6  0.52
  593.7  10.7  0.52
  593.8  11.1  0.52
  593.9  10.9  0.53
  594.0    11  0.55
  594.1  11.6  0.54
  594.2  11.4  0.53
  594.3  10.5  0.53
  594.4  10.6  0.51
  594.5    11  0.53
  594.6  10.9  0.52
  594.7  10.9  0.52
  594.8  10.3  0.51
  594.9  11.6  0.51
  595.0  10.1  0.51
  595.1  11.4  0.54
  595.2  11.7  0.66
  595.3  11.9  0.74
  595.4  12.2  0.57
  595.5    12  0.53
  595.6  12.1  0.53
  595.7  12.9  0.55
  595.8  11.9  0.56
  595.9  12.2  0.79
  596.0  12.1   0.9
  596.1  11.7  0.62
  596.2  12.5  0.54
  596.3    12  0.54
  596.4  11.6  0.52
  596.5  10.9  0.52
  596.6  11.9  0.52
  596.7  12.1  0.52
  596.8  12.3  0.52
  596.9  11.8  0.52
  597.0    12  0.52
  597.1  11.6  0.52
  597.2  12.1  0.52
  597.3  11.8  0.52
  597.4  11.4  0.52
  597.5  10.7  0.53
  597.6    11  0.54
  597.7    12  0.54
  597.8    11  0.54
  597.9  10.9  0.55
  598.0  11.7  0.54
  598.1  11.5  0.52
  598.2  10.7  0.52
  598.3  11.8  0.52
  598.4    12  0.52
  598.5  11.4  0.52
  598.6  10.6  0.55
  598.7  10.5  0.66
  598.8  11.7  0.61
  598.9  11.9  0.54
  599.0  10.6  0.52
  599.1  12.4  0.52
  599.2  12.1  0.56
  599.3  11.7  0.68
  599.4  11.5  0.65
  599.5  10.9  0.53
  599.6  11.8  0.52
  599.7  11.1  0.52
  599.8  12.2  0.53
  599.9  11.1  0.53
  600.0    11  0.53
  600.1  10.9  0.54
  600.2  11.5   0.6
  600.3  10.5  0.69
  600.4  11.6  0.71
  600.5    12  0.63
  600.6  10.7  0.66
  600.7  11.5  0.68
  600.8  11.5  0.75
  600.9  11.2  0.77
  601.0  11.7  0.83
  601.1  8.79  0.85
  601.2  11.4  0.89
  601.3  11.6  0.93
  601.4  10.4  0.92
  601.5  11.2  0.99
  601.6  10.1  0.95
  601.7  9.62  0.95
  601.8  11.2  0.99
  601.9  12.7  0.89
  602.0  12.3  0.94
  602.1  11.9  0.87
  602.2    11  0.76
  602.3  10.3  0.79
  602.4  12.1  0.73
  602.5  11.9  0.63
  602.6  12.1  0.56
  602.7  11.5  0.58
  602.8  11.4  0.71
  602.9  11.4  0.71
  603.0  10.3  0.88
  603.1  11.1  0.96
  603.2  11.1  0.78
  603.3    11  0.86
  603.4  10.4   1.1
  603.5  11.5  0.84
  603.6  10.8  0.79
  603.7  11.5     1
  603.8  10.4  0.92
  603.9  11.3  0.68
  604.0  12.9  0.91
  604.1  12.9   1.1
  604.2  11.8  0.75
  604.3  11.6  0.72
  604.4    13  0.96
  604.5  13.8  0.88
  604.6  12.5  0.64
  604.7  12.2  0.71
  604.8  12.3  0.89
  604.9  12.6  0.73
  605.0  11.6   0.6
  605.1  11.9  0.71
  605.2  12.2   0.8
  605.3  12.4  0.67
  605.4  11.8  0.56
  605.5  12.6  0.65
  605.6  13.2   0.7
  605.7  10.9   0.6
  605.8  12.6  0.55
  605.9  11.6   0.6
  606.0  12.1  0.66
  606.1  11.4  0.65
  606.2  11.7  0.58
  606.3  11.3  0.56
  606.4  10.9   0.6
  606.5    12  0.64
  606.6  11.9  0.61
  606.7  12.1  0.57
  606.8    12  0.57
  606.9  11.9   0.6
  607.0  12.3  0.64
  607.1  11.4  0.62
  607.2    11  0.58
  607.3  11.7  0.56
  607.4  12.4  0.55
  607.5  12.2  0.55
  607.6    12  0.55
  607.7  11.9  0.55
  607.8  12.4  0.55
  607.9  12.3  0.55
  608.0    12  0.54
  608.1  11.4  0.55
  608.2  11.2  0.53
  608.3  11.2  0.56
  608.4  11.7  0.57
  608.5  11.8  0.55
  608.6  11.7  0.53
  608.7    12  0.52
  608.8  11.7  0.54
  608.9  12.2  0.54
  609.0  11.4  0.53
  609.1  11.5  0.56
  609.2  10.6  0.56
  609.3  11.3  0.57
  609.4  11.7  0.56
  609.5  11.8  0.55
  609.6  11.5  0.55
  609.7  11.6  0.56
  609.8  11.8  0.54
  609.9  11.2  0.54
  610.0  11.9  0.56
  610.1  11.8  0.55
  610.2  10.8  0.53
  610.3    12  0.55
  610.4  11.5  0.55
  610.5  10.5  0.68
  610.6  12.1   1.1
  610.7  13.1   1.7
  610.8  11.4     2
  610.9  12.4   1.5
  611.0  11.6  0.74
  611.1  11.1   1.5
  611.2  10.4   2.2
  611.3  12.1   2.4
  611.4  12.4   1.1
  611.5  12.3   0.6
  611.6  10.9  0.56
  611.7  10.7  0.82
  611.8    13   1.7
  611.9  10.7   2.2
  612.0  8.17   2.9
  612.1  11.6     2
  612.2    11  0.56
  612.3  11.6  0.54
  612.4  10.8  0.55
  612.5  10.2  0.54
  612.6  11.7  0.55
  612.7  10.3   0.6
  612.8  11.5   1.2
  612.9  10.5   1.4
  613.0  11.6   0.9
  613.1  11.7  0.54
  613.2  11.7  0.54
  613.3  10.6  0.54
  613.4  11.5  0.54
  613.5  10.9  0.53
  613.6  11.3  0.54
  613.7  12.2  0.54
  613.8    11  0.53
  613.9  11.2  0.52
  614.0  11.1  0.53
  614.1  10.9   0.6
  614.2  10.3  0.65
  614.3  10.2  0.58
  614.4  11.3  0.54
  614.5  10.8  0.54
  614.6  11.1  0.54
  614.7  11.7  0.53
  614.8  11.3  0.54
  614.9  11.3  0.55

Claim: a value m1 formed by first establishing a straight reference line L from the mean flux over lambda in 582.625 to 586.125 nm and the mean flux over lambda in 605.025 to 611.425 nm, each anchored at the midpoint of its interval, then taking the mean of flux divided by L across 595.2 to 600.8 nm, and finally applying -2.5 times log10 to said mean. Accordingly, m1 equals 0.02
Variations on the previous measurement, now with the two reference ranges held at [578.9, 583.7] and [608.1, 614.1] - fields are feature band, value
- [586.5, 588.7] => 0.07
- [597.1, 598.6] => 0.02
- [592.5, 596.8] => 0.02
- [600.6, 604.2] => 0.03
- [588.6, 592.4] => 0.14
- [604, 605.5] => -0.08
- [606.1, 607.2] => -0.02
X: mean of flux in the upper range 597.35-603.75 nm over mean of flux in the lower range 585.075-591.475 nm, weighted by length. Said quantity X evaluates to 1.06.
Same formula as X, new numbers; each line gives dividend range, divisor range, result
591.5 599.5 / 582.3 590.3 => 1.03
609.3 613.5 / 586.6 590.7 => 1.10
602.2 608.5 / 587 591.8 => 1.12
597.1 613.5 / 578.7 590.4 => 1.02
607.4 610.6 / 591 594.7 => 1.05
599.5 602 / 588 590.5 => 1.14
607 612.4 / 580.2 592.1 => 1.03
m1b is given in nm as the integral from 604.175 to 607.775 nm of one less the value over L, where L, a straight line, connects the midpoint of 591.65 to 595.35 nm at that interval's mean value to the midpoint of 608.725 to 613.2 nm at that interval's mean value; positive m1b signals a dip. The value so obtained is -0.22 nm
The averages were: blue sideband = 11.2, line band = 12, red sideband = 11.4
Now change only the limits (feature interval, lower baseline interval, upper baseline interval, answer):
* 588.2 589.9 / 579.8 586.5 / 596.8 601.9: 0.31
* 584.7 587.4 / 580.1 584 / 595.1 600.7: 0.15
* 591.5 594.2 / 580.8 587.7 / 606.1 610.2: 0.11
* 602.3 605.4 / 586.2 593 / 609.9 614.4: -0.20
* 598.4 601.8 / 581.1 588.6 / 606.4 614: 0.11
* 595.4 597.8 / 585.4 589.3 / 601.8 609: -0.12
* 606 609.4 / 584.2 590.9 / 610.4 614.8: -0.17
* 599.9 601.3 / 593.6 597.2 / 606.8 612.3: 0.05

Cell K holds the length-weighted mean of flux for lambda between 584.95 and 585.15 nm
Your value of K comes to 11.6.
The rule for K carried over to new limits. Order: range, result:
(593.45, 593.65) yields 11.8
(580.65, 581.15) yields 12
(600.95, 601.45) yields 10.8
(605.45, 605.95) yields 12.2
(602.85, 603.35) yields 11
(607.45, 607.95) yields 12.2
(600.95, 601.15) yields 10.2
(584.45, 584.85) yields 11.8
